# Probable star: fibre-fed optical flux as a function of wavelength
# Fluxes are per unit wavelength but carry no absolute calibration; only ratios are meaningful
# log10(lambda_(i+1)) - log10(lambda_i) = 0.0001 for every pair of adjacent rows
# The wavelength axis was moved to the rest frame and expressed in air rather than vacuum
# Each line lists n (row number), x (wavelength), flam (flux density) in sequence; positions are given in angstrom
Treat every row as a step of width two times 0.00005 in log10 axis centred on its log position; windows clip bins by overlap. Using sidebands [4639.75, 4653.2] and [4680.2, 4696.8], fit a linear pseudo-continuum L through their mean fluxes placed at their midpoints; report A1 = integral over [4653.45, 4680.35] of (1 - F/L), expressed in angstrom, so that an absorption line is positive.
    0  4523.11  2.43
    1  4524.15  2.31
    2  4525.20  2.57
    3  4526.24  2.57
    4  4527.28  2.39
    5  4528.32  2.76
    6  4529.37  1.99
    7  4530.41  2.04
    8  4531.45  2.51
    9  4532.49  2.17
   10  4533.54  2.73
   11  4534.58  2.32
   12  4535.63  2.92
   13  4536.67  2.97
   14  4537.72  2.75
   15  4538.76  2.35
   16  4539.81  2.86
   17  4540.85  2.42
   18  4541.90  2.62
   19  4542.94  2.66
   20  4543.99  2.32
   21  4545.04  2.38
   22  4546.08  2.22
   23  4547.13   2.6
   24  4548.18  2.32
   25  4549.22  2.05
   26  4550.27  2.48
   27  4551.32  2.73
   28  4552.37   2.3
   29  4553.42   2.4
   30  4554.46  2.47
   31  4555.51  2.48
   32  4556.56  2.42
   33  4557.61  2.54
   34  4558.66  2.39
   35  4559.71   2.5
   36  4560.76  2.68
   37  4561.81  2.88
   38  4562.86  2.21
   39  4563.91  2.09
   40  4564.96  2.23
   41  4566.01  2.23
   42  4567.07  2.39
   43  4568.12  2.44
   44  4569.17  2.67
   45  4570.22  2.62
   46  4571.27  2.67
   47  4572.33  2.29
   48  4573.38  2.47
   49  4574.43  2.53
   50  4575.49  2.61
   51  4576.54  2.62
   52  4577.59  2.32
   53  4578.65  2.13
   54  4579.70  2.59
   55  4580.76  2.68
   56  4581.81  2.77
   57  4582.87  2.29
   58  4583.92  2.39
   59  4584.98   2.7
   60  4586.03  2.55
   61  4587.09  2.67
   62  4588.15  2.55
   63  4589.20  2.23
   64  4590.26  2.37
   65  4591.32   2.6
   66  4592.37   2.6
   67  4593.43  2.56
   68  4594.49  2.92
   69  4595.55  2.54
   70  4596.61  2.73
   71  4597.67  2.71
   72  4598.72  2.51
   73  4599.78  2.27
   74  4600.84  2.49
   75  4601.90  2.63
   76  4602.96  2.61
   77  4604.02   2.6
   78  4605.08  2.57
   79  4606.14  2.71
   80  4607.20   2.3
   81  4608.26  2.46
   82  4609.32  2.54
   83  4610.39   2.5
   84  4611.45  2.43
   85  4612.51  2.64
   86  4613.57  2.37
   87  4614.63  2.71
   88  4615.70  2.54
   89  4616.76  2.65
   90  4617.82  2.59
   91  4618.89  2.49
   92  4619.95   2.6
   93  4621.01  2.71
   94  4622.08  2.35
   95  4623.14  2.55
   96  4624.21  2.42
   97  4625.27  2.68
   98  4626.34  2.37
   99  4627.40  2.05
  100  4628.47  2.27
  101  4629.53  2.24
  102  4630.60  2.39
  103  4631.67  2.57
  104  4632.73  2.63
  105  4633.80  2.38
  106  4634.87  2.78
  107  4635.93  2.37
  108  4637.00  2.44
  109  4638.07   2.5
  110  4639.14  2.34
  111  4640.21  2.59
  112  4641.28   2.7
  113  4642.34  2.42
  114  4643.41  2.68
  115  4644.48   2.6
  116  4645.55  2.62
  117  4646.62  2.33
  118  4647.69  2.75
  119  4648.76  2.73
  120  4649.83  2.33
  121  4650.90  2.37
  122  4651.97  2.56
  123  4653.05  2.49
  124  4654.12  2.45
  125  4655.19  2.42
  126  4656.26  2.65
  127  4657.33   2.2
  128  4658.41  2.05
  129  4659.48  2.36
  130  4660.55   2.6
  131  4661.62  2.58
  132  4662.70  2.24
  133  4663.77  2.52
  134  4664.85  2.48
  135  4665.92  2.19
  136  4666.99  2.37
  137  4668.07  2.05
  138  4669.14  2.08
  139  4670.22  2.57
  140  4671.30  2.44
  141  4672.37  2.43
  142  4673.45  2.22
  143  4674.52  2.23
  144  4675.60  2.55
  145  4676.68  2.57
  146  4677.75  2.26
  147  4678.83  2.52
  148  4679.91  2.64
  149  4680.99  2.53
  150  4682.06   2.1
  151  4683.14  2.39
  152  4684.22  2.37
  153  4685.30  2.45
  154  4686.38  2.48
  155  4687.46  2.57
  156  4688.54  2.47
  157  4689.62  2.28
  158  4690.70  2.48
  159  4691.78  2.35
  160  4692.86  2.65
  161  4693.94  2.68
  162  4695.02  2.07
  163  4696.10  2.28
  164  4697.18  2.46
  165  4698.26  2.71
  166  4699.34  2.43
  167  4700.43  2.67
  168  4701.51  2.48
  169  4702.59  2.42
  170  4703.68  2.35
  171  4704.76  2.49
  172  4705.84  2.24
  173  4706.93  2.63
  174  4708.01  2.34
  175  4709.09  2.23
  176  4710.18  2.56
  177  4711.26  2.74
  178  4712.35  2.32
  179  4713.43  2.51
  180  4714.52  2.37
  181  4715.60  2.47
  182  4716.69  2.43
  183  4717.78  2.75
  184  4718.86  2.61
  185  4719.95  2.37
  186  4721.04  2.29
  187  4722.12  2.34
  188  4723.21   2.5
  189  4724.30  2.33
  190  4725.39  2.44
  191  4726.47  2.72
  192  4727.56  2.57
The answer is 1.1 angstrom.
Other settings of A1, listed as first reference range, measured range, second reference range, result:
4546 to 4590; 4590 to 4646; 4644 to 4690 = -1.9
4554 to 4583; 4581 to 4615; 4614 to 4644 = -0.8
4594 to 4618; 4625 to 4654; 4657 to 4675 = -0.6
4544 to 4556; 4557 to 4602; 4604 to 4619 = -0.7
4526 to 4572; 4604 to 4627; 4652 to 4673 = -1.1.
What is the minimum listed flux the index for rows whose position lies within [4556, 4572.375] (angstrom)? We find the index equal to 2.09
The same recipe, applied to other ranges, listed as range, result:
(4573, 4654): 2.05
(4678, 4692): 2.1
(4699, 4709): 2.24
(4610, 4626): 2.35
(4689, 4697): 2.07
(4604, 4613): 2.3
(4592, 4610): 2.27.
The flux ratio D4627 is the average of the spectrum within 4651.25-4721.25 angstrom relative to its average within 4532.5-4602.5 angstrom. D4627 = 0.97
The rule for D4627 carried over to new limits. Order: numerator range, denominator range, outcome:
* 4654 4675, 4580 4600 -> 0.92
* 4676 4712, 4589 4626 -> 0.96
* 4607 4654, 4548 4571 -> 1.03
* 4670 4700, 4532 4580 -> 0.98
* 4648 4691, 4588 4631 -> 0.96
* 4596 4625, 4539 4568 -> 1.04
